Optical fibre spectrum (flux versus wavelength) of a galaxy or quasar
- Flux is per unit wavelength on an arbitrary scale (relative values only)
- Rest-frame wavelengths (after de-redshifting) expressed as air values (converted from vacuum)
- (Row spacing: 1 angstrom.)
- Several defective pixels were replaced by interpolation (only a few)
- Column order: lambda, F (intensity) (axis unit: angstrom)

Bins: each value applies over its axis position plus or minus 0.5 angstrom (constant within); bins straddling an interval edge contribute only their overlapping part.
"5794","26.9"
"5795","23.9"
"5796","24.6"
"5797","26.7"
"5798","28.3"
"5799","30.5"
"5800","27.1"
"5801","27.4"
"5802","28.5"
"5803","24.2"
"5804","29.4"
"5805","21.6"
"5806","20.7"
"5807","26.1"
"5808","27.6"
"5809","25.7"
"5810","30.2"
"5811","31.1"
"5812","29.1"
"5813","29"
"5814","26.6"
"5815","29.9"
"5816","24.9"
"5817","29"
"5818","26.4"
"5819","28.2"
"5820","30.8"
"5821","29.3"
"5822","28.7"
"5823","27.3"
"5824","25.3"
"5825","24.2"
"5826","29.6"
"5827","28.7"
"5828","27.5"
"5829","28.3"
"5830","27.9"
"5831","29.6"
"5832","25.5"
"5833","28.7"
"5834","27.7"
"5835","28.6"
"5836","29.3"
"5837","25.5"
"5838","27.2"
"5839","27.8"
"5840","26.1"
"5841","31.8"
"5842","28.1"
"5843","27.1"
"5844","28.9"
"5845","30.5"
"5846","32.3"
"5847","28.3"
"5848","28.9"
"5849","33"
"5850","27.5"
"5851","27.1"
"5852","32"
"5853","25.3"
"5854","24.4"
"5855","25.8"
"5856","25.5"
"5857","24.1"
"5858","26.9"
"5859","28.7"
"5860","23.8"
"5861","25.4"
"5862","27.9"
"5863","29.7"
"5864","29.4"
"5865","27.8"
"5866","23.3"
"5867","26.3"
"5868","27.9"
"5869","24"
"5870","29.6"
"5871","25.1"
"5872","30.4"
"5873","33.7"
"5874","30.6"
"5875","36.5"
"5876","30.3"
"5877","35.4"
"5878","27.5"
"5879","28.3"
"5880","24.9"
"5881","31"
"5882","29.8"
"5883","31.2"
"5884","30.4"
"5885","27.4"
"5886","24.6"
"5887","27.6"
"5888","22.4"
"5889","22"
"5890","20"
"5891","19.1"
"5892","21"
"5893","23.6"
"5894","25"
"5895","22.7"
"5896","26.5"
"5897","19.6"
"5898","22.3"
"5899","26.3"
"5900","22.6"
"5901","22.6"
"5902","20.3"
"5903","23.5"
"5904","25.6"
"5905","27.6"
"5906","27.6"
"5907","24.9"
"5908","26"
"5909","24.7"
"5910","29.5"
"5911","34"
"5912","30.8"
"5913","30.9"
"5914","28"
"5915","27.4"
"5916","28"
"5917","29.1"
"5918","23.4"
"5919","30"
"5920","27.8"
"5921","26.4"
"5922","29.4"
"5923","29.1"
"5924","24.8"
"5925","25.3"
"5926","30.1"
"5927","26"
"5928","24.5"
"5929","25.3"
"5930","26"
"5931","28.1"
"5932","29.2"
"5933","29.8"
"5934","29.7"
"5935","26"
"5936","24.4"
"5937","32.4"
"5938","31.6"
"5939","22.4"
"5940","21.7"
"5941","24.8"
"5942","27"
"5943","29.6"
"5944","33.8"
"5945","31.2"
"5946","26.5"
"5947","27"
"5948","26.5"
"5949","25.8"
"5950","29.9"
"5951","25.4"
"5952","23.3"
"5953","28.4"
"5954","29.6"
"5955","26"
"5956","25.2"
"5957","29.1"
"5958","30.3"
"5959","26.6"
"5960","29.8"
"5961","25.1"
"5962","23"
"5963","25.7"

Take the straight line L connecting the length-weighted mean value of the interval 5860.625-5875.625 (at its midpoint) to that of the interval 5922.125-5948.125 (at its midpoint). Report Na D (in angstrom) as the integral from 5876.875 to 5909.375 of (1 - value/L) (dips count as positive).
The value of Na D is 3.5 angstrom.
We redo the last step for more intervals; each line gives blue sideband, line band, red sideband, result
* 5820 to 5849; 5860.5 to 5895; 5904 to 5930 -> 0.8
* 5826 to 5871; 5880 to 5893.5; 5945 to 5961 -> 1.1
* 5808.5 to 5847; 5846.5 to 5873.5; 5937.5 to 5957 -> 0.5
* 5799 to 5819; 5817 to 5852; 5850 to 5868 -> -1.8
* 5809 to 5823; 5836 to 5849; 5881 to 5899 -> -0.8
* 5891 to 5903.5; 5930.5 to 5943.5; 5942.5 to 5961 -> -0.4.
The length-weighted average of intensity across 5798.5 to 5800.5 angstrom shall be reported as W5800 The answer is 28.8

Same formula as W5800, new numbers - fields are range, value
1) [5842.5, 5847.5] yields 29.4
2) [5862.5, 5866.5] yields 27.6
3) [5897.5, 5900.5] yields 23.7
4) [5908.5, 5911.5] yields 29.4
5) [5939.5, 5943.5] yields 25.8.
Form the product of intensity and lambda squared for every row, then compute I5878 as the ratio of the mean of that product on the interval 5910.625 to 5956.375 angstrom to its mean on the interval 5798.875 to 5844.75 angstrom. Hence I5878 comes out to 1.04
